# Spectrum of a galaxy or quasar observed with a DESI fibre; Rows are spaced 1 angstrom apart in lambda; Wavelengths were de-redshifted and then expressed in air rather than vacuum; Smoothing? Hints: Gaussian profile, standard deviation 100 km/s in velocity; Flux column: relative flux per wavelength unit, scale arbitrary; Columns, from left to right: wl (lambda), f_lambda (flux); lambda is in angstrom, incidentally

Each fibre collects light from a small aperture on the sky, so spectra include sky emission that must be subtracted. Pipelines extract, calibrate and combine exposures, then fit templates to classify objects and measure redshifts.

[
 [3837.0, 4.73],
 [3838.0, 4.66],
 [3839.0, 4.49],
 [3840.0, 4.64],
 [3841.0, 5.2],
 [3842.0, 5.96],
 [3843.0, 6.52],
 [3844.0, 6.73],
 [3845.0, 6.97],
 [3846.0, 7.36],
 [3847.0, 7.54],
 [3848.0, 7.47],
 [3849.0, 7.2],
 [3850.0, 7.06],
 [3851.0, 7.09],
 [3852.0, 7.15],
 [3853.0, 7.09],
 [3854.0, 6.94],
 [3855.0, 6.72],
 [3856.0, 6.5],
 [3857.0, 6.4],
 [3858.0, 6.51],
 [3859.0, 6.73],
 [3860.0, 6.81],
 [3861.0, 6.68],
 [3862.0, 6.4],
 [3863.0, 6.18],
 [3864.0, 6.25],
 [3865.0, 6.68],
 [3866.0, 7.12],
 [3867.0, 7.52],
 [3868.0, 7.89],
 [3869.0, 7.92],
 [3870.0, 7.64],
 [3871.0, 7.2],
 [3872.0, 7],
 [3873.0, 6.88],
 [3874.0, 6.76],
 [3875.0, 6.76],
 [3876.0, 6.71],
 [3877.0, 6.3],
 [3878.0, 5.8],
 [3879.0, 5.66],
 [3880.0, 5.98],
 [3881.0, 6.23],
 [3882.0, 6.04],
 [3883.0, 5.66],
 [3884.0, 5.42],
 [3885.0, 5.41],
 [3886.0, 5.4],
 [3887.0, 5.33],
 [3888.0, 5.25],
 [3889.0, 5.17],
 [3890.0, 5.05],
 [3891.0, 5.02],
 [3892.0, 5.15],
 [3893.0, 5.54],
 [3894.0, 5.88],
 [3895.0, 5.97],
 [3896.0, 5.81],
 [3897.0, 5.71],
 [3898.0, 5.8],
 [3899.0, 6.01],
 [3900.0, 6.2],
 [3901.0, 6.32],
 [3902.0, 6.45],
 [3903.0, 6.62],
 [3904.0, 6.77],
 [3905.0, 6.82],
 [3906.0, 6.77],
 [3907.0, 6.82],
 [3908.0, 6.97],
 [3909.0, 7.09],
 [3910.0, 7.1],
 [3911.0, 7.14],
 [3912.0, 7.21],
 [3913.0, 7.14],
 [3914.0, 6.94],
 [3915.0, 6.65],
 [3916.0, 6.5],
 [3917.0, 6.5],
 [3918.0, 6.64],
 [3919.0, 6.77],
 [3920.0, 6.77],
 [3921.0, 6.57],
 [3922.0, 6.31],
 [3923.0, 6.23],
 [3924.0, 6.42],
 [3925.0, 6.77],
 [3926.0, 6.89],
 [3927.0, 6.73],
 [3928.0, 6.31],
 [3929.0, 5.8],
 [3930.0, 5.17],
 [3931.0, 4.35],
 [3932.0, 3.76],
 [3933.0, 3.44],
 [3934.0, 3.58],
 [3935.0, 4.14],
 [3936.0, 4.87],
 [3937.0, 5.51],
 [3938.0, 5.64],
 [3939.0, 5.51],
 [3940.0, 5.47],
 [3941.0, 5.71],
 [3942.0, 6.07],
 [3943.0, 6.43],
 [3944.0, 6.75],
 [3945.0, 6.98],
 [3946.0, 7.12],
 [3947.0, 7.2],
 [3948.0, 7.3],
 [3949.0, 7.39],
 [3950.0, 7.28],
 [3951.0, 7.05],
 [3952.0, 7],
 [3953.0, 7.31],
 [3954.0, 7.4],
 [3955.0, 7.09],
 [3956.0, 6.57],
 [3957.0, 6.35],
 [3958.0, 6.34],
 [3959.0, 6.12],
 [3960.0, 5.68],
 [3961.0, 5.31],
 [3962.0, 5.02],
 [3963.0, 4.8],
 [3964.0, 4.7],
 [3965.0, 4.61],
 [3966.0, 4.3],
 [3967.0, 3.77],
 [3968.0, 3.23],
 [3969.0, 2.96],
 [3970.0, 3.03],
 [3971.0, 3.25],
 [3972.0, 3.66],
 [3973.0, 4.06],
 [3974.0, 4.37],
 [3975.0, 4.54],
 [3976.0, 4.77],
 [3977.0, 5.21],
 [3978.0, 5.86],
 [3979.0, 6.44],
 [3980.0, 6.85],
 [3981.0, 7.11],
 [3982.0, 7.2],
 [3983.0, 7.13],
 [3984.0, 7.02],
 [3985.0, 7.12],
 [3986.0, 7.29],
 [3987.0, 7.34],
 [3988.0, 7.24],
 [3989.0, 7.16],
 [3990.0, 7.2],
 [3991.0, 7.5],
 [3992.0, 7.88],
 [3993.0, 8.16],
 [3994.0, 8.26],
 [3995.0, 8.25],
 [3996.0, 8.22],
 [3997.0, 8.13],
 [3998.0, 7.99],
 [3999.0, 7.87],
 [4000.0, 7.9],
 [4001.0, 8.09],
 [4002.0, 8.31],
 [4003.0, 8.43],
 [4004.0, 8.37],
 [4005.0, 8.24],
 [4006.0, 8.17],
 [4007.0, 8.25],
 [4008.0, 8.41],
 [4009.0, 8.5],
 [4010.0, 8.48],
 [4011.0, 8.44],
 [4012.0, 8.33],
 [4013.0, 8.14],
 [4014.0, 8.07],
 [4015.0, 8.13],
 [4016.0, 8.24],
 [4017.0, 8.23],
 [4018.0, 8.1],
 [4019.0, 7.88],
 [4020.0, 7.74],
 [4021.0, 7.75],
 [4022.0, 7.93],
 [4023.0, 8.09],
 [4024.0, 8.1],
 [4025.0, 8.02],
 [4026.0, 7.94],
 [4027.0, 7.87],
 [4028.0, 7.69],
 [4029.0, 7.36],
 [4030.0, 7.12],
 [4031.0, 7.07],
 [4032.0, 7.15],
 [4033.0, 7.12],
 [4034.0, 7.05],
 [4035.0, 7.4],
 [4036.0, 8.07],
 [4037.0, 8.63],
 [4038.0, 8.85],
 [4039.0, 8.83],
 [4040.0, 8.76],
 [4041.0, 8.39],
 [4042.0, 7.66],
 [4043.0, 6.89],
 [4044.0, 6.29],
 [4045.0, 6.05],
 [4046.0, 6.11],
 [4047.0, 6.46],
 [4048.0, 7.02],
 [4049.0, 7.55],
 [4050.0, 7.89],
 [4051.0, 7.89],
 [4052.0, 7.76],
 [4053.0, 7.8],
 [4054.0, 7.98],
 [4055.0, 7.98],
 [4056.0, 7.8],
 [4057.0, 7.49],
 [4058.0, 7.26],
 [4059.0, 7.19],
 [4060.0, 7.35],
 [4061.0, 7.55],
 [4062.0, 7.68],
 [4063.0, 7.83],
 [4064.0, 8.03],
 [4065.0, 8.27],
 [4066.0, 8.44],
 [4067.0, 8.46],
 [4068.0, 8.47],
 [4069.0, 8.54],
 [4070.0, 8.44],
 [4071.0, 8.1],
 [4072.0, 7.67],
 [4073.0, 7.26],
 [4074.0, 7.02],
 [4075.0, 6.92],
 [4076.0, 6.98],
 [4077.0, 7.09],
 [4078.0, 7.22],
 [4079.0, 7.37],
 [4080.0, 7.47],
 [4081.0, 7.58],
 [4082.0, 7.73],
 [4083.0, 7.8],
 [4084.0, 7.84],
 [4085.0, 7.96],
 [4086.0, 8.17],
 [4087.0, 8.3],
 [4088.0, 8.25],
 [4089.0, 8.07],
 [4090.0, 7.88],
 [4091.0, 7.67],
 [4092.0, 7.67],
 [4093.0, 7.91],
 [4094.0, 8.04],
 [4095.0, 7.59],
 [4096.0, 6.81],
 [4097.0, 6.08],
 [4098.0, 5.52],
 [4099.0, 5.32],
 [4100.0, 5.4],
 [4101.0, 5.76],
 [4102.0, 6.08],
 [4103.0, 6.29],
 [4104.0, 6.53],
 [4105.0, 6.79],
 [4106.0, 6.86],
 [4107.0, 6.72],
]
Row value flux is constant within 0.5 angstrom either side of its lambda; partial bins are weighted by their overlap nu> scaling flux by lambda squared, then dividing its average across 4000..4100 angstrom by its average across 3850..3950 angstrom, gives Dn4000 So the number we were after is 1.32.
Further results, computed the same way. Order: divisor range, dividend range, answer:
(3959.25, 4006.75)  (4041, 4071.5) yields 1.24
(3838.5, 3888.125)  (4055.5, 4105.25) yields 1.27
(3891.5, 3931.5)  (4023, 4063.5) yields 1.27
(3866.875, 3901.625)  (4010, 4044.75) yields 1.38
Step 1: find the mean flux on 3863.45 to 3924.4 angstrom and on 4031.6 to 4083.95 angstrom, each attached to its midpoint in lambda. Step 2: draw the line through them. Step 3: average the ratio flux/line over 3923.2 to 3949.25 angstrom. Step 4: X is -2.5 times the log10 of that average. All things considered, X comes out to 0.16 mag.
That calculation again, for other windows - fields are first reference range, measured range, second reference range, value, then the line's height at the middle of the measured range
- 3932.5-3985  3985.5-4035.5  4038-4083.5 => -0.189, 6.64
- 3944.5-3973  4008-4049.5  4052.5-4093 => -0.122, 6.95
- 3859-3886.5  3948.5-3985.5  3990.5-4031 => 0.323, 7.57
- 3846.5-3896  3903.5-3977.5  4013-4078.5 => 0.180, 6.93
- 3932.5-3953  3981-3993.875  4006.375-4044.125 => -0.044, 7.07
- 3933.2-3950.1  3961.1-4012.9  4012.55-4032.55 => 0.074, 7.02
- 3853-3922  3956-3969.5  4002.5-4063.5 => 0.400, 7.13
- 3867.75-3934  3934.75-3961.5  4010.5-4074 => 0.059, 6.73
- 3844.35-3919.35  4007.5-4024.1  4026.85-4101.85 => -0.128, 7.24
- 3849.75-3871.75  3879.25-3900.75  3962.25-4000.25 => 0.193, 6.73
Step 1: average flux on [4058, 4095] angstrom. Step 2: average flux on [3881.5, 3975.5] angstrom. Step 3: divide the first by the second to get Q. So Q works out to 1.3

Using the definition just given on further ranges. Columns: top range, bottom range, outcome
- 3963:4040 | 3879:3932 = 1.15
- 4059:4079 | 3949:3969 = 1.34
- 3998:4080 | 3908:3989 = 1.31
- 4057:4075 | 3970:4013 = 1.10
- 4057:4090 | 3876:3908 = 1.31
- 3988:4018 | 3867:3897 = 1.32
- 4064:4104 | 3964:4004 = 1.17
